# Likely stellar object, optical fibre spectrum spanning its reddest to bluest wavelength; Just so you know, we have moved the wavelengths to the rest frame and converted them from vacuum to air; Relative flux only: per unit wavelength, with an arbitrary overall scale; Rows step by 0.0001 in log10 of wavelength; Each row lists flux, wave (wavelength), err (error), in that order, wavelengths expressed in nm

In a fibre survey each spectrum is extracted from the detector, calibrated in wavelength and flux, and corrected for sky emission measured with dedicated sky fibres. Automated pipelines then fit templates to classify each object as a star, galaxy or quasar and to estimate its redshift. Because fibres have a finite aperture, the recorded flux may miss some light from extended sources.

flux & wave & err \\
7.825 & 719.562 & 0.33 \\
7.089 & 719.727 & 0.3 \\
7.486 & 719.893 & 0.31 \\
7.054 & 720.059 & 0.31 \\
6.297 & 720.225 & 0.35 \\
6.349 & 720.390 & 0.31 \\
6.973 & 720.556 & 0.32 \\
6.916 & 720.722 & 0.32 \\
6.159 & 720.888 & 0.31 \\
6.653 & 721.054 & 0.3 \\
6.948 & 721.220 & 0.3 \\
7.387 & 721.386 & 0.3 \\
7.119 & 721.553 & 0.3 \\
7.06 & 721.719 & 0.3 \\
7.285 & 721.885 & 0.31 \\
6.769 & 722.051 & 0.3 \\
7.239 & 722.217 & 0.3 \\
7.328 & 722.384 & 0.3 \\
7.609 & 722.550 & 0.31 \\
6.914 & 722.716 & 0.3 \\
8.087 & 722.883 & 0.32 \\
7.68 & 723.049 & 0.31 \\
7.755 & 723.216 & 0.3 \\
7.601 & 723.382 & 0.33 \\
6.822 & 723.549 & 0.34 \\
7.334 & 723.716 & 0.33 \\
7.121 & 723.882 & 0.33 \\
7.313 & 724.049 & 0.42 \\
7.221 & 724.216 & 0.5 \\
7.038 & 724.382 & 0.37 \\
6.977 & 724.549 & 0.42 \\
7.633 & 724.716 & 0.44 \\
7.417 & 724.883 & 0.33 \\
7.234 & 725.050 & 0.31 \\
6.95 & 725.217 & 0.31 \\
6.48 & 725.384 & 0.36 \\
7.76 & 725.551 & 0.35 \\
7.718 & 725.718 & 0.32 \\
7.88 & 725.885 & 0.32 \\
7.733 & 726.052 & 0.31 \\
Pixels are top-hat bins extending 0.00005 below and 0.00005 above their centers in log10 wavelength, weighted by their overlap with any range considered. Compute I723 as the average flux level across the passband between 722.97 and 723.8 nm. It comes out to 7.44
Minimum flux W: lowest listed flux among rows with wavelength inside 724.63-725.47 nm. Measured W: 6.48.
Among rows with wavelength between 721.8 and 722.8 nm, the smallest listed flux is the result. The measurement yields 6.769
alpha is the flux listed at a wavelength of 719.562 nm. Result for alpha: 7.825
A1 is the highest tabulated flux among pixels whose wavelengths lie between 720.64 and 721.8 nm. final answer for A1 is 7.387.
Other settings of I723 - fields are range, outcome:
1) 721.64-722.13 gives 7.05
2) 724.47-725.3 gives 7.24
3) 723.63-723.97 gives 7.23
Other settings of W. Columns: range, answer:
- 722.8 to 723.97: 6.822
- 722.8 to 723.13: 7.68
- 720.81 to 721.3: 6.159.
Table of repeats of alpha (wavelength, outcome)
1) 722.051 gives 6.769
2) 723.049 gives 7.68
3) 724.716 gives 7.633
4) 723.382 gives 7.601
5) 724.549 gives 6.977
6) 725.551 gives 7.76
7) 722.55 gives 7.609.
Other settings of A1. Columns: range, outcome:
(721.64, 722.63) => 7.609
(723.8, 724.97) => 7.633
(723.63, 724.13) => 7.334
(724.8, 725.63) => 7.76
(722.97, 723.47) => 7.755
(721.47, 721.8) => 7.119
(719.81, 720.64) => 7.486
